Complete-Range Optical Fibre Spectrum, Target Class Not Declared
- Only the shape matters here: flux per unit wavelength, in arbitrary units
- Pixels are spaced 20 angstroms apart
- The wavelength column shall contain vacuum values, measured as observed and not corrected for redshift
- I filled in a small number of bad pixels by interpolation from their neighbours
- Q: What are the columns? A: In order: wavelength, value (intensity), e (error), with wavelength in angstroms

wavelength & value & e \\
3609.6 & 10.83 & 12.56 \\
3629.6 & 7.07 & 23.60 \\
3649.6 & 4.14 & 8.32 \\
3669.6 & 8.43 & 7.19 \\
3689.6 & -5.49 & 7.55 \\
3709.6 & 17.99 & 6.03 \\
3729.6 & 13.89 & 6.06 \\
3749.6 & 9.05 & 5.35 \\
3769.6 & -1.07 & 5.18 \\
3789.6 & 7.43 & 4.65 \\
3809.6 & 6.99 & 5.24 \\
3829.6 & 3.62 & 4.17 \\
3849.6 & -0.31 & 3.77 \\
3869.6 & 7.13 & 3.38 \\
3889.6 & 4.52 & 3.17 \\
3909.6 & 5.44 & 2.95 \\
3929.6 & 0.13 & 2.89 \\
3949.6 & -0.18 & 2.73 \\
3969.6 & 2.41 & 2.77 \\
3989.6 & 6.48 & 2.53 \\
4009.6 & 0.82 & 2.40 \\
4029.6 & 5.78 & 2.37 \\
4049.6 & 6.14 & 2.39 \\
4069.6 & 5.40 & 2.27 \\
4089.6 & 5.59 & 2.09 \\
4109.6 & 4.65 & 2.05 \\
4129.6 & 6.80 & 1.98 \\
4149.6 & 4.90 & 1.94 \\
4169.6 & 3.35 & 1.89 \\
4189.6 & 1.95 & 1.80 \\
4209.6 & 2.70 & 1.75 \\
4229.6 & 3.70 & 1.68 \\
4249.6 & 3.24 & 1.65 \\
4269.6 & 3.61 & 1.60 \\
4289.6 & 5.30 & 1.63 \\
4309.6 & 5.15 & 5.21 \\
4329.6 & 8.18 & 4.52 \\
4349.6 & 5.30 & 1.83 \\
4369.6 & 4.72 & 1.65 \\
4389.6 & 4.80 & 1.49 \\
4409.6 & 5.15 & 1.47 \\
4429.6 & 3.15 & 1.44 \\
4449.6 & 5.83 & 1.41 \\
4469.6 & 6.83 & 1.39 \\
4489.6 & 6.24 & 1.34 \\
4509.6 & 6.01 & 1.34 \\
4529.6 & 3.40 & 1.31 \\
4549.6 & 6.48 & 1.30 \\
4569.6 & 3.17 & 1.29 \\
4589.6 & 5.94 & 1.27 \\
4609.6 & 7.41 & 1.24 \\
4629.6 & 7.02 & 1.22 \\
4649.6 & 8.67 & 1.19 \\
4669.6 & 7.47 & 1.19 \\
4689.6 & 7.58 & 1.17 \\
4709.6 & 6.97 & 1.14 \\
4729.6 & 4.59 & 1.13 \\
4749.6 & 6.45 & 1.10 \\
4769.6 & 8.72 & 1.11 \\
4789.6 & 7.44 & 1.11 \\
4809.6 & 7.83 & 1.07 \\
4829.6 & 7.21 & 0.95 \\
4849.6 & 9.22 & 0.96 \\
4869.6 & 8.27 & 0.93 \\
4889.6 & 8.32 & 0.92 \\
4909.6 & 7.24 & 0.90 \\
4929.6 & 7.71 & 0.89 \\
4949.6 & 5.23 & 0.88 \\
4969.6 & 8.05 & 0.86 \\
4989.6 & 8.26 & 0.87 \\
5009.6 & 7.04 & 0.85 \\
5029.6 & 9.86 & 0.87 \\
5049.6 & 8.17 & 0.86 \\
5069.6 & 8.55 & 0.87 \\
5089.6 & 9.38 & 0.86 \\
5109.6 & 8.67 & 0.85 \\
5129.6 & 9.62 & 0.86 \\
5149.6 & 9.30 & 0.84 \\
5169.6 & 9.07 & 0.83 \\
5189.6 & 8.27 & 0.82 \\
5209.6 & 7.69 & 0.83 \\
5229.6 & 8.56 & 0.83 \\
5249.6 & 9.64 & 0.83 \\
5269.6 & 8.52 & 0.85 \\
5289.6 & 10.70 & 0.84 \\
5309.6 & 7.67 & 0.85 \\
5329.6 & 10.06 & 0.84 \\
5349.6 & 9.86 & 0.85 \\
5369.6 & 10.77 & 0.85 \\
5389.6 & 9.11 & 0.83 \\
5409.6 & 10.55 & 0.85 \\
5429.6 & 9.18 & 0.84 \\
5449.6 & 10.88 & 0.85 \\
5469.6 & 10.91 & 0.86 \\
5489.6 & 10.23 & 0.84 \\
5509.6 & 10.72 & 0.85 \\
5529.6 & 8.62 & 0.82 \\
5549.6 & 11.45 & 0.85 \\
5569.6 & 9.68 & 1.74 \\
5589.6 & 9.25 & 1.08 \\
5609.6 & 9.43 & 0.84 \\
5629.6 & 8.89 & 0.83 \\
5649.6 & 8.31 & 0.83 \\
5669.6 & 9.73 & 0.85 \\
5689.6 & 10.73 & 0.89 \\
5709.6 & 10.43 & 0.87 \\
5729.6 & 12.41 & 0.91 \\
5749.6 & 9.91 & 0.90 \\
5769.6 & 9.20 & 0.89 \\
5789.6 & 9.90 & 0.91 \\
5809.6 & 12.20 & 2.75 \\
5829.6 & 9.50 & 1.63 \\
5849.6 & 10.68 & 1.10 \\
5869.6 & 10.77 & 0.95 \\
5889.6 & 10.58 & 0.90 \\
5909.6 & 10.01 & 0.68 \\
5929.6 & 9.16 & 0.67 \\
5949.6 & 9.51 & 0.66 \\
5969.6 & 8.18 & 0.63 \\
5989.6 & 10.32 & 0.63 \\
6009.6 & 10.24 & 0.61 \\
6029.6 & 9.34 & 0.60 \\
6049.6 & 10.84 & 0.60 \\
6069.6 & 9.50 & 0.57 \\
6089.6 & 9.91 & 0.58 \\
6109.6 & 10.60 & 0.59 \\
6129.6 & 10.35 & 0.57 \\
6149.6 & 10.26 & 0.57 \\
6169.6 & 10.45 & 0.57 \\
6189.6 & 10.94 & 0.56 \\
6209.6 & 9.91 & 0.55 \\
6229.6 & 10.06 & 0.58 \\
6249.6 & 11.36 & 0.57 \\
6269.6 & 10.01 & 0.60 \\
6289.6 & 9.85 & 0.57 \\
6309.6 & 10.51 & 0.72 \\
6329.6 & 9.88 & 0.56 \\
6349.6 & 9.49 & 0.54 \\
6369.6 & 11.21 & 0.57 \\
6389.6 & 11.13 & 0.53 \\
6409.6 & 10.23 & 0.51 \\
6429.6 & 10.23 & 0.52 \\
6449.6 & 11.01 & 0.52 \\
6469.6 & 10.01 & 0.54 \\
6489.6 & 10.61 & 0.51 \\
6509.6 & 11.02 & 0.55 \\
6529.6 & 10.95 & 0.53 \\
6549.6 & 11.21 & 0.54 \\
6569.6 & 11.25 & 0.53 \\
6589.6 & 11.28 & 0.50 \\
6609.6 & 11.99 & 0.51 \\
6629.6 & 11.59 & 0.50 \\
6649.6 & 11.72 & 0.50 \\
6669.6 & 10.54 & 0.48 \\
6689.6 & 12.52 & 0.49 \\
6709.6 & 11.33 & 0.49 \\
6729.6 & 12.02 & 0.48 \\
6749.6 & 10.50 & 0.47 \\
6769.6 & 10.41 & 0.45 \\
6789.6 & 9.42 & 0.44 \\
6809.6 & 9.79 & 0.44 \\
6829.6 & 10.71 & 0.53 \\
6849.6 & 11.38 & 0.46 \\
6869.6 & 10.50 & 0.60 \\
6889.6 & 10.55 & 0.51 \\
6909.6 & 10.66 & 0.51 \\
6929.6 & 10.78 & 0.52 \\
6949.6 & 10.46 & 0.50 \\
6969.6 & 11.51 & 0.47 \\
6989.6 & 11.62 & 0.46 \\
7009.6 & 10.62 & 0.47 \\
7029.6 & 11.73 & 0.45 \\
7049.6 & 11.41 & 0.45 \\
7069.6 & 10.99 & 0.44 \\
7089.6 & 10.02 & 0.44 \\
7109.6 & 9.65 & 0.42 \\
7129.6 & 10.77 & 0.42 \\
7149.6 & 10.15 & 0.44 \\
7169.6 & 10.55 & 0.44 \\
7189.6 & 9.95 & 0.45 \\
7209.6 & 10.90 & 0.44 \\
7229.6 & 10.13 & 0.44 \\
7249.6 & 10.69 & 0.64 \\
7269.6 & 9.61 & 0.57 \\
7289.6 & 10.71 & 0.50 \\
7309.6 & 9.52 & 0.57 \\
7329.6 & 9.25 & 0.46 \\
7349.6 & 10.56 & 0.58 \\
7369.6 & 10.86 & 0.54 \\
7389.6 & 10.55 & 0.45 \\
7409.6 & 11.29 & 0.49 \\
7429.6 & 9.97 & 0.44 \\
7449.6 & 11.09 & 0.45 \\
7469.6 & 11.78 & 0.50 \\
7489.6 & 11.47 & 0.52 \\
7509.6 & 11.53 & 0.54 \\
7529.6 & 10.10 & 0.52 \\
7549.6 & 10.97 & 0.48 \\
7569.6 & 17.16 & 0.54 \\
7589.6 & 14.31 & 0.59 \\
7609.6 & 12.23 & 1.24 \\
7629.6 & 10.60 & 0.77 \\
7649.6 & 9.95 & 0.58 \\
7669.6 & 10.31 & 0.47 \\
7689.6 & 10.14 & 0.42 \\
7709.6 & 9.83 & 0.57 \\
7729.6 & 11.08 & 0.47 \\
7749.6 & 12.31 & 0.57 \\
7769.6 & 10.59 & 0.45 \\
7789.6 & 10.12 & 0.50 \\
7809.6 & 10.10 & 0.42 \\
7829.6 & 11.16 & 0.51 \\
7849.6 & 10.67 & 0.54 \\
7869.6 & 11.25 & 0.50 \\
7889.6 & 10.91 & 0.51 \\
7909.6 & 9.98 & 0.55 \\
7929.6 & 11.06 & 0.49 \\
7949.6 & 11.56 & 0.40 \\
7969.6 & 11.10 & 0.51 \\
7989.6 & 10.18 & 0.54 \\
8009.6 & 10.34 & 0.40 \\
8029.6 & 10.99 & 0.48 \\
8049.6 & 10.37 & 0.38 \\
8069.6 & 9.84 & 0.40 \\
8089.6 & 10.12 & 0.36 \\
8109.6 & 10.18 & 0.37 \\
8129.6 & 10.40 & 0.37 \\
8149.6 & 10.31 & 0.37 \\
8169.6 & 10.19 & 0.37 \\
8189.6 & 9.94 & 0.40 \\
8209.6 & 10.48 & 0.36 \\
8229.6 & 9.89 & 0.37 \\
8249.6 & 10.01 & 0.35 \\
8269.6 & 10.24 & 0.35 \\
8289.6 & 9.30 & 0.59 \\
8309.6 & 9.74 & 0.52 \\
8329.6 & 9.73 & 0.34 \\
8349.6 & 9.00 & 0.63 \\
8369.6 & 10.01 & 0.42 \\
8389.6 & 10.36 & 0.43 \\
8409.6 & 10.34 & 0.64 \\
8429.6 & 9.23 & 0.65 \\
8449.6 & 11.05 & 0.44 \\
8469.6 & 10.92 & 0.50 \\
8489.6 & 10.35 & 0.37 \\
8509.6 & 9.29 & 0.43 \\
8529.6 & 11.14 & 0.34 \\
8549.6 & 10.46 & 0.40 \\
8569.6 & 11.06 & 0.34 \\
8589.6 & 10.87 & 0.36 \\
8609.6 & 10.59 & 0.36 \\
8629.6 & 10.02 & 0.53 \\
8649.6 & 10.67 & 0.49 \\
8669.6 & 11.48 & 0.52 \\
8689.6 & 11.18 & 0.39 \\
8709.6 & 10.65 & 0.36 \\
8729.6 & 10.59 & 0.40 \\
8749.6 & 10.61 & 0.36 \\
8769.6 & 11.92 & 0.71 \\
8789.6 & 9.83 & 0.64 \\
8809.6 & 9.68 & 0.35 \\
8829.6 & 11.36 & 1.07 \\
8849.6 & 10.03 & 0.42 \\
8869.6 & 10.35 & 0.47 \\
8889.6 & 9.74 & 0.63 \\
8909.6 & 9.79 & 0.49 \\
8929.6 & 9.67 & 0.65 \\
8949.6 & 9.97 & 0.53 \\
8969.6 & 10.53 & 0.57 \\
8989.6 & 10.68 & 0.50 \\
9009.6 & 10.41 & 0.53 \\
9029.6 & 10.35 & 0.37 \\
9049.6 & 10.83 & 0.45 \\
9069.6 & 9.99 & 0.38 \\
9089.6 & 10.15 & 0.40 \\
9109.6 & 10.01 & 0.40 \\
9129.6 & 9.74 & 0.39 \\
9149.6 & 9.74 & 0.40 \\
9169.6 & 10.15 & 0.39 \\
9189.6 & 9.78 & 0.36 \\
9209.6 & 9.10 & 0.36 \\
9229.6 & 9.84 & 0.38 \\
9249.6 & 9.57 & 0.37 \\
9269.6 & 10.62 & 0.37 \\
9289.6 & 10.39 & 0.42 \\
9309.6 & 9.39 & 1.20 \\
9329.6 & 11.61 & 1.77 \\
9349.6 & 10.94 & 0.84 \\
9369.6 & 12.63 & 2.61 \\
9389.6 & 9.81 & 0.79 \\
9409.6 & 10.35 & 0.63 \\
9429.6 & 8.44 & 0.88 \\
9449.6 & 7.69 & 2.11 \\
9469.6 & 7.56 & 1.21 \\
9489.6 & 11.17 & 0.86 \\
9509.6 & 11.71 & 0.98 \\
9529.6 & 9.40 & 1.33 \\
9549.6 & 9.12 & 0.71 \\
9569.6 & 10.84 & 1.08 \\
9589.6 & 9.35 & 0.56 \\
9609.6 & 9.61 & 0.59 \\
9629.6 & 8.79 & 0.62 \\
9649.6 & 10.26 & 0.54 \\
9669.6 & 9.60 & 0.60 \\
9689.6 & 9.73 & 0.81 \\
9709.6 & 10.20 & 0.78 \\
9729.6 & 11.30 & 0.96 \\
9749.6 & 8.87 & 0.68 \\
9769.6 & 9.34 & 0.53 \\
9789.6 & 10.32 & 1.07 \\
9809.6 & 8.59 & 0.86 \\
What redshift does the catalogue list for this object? 0.152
